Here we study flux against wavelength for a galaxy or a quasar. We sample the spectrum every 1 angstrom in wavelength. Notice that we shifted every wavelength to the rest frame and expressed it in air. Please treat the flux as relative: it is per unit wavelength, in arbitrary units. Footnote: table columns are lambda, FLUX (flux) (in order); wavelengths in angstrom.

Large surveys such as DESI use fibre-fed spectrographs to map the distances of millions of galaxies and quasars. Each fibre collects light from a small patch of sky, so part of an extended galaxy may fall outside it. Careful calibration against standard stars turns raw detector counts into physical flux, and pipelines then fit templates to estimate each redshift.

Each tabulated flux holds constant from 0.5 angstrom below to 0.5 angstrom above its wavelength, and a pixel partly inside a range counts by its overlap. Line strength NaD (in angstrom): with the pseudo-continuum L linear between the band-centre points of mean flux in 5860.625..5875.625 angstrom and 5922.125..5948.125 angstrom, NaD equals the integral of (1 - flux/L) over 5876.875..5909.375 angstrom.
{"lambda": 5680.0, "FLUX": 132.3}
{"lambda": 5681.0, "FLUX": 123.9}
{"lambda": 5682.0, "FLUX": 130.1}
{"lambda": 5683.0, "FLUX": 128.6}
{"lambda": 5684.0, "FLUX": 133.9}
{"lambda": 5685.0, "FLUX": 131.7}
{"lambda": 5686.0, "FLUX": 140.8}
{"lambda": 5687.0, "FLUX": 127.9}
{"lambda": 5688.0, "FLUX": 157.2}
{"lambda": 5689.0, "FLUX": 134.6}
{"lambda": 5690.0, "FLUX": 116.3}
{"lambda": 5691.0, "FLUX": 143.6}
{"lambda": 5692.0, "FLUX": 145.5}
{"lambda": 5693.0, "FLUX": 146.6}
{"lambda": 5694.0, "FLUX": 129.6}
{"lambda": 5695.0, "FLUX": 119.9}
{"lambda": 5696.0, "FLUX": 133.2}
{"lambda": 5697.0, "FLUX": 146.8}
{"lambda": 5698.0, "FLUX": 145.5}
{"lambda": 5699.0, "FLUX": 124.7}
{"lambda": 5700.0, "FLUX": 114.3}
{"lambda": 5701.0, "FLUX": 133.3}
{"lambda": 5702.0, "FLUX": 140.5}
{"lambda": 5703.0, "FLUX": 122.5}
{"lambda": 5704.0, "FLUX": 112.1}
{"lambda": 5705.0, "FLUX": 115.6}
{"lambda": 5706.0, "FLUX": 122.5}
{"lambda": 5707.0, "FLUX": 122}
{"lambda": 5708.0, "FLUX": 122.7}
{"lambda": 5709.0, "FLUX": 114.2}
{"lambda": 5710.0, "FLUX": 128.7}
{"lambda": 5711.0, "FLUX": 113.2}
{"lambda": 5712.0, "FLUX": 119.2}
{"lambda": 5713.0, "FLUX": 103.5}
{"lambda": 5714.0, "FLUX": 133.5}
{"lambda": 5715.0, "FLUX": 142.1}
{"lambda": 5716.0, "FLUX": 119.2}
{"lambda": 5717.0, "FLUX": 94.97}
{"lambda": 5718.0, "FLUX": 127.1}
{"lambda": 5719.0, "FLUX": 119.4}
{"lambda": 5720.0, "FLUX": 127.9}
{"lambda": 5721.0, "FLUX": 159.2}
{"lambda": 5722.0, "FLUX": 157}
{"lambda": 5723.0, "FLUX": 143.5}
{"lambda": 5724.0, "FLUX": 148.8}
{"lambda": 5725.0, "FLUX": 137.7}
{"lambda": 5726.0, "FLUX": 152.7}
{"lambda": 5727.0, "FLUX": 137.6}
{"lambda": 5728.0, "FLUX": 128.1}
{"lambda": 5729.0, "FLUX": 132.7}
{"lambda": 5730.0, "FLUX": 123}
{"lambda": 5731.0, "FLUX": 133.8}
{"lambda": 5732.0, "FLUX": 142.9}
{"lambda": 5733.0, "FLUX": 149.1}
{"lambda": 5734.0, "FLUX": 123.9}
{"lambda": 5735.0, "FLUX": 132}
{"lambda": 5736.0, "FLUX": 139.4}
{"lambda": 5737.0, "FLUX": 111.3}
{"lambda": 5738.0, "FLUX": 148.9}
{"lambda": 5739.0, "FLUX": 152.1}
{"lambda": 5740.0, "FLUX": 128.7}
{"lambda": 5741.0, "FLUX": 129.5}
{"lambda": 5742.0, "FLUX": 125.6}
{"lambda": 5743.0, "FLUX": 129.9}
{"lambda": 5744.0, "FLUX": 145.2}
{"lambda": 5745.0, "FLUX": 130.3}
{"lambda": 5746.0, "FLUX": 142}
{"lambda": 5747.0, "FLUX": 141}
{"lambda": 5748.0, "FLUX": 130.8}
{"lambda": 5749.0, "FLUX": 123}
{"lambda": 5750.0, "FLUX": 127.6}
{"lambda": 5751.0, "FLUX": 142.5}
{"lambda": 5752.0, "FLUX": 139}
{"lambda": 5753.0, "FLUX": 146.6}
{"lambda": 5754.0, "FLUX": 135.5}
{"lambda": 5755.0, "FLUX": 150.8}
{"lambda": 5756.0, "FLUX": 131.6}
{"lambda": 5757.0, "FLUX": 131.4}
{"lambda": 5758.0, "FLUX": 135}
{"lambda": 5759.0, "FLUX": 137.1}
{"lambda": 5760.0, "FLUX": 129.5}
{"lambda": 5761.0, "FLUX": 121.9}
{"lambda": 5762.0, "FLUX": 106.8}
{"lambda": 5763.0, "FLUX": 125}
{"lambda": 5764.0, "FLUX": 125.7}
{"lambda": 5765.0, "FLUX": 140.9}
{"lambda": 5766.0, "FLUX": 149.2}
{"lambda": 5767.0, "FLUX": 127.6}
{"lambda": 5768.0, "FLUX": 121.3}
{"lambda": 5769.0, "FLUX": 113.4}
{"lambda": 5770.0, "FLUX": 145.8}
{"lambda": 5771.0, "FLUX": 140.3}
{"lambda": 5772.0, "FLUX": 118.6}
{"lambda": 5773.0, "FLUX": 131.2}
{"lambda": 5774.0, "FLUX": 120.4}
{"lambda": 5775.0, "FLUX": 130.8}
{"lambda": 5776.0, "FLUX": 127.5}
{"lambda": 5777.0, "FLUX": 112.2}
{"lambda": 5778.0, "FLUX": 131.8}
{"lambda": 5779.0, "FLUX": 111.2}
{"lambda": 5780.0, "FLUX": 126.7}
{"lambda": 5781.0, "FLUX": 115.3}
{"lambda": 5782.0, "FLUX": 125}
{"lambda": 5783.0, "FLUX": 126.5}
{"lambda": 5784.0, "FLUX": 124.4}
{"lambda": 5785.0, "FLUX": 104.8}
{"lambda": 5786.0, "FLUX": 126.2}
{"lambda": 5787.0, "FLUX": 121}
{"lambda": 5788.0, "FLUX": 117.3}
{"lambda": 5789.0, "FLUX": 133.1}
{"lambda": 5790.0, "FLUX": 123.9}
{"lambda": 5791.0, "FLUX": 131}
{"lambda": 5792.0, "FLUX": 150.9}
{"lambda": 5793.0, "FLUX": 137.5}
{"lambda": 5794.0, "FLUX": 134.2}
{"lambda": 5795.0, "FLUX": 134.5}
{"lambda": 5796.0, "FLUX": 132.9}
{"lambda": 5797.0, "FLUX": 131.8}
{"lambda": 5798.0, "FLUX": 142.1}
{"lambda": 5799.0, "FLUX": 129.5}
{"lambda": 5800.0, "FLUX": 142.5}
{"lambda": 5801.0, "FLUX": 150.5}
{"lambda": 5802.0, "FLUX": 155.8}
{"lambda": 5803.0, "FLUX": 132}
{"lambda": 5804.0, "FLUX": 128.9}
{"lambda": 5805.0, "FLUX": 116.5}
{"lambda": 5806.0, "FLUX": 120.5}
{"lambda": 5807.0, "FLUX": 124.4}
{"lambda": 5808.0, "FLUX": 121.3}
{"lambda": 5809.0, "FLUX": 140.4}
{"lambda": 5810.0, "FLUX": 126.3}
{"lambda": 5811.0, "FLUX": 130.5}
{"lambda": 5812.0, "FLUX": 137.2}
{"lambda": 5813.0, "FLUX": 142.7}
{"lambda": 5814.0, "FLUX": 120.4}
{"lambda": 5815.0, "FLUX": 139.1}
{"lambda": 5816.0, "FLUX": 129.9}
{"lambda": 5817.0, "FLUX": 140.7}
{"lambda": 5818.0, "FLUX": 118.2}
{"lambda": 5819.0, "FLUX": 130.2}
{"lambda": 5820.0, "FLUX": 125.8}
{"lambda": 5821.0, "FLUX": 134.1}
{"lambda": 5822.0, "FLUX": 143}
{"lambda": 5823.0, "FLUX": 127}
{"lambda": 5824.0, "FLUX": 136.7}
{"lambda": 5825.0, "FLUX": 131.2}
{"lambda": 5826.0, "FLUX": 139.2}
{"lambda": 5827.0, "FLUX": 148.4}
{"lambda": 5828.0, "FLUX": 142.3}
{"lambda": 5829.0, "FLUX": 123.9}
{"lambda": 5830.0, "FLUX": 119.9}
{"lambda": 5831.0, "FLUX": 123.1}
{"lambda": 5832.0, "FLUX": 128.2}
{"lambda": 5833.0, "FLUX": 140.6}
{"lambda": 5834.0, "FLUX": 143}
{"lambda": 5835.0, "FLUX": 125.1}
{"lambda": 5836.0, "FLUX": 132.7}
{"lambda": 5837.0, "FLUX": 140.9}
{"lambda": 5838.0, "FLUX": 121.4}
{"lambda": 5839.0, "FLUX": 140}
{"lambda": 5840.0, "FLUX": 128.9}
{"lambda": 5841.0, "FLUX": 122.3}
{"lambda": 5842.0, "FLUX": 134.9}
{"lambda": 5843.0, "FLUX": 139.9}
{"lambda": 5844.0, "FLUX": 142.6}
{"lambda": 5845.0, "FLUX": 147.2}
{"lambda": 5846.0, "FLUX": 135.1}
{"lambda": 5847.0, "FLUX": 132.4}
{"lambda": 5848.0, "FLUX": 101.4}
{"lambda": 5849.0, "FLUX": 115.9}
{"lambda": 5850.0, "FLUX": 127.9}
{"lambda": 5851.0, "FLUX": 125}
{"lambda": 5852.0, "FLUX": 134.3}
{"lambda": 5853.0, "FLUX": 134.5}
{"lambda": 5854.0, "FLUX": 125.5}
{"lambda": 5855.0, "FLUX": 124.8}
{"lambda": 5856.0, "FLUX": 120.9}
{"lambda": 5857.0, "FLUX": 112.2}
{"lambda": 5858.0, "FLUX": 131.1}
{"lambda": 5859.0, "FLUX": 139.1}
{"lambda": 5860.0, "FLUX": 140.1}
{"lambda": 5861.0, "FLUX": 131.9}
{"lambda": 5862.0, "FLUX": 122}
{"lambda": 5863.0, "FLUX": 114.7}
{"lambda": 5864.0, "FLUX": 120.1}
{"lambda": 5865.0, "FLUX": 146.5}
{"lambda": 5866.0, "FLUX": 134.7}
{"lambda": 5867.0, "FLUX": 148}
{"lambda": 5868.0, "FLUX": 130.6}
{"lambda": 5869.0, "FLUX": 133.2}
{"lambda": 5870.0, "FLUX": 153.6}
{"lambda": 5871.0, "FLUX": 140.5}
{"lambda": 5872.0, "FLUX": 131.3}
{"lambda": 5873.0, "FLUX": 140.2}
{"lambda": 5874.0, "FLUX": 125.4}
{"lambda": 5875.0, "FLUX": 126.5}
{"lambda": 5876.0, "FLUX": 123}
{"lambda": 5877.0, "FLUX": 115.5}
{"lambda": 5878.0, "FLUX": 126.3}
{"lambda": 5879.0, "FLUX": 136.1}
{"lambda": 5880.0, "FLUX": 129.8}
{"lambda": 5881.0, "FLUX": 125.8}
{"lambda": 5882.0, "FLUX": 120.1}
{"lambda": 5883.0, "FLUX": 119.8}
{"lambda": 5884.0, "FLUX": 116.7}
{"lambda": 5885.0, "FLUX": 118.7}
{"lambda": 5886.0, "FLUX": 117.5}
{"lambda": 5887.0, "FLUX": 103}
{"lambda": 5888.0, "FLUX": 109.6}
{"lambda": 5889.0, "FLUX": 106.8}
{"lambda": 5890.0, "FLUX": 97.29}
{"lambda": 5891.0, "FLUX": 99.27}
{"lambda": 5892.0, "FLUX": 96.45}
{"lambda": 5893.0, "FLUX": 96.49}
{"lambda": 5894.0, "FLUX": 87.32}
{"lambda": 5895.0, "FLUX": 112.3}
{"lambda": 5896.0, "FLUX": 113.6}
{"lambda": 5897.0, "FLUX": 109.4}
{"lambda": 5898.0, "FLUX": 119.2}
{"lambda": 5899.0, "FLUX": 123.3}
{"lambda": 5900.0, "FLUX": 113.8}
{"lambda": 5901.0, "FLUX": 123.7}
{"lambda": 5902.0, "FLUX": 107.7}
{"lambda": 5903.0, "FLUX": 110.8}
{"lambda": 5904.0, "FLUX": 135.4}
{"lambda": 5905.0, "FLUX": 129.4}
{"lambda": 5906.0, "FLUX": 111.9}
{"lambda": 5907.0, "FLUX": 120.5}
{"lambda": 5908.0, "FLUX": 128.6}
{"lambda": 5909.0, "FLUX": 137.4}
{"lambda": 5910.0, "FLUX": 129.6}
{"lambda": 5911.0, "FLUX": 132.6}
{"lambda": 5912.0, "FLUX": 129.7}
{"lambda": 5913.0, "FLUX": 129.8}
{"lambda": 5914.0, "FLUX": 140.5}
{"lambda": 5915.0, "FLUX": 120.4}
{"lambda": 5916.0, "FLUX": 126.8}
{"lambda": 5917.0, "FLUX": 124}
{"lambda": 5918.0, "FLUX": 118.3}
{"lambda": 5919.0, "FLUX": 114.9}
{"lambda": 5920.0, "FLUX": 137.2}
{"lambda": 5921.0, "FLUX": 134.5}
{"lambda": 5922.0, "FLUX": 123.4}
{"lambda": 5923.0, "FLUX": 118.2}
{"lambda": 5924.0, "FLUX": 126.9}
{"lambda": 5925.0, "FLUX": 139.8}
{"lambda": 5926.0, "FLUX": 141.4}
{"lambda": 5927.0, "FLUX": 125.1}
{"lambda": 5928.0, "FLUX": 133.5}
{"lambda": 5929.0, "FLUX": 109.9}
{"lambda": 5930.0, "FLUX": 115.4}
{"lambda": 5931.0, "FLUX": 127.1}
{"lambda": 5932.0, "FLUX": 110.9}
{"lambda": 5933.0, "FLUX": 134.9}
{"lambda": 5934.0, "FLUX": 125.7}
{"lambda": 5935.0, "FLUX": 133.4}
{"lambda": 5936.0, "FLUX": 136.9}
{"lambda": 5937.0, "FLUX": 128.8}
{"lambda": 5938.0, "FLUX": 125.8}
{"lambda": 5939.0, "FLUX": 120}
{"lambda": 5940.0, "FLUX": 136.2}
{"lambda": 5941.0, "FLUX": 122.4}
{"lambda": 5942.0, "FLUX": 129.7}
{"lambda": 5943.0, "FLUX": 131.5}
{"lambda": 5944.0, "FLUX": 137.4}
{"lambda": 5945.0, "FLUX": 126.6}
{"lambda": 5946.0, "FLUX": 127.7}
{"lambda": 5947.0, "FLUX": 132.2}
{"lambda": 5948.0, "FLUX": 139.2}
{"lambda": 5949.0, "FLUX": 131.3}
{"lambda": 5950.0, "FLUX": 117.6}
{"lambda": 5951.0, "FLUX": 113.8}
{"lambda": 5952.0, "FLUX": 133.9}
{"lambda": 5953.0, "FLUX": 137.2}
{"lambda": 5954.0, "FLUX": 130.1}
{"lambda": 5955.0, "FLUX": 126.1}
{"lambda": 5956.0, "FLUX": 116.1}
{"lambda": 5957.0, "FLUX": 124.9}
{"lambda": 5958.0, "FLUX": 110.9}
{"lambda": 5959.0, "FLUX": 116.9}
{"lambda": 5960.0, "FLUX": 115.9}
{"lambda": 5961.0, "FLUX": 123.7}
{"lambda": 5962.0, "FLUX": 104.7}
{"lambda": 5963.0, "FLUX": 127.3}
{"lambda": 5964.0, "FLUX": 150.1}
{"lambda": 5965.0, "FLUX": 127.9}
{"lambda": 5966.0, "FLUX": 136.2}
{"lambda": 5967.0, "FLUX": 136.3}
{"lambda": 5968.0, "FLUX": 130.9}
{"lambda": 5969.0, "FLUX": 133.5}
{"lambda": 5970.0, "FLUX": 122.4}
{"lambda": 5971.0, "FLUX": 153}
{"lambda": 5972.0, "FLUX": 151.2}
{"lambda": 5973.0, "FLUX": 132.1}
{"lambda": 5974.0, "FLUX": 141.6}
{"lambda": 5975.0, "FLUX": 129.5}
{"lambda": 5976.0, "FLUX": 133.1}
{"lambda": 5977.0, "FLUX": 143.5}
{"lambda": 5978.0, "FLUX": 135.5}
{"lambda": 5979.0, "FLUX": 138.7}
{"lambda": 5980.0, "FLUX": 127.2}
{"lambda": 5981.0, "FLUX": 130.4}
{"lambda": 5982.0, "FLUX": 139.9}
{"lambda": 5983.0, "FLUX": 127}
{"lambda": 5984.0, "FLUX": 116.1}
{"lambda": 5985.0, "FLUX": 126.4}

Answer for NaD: 3.87 angstrom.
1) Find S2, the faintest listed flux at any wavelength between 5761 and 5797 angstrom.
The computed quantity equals 104.8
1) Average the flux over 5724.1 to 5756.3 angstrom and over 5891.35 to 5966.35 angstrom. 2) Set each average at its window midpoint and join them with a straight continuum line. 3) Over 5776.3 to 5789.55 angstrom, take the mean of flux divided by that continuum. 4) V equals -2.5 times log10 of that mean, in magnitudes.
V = 0.10 mag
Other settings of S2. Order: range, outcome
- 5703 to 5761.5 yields 94.97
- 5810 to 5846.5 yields 118.2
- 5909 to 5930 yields 109.9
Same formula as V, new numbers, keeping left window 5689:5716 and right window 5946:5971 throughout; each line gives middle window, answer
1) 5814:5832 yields -0.040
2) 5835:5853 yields -0.029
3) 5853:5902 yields 0.046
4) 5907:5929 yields -0.011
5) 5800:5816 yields -0.045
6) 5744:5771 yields -0.048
